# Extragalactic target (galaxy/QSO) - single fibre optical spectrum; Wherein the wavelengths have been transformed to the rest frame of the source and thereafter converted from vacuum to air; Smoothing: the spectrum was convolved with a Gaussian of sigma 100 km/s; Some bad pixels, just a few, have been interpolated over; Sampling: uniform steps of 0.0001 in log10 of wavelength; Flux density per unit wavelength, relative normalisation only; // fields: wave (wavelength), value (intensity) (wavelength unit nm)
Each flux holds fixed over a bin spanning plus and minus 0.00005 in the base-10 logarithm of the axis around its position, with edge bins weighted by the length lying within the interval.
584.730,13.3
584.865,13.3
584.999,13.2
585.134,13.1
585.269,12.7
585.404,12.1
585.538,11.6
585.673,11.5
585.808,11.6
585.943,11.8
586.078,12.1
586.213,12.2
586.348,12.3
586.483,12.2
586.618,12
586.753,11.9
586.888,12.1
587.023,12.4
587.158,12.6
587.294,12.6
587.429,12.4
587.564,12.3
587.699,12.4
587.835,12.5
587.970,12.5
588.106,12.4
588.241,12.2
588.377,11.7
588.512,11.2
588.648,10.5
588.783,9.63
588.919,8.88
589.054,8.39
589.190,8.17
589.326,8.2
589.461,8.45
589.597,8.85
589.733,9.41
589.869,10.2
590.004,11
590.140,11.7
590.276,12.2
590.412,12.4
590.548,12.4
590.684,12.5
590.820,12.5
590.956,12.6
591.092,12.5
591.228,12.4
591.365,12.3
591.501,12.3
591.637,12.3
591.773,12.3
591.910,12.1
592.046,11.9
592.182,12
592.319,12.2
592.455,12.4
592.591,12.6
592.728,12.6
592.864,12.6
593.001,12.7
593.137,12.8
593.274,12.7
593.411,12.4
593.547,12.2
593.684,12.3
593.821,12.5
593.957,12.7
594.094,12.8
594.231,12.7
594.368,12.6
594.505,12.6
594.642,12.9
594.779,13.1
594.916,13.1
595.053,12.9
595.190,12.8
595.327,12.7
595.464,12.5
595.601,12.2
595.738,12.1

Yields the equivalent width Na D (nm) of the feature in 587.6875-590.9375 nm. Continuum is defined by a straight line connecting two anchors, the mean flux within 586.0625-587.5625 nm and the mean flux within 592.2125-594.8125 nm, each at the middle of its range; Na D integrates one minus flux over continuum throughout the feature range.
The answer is 0.404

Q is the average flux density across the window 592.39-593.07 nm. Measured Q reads 12.6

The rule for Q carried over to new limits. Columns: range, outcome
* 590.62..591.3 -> 12.5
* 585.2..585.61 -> 12.1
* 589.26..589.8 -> 8.73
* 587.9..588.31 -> 12.4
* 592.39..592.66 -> 12.5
